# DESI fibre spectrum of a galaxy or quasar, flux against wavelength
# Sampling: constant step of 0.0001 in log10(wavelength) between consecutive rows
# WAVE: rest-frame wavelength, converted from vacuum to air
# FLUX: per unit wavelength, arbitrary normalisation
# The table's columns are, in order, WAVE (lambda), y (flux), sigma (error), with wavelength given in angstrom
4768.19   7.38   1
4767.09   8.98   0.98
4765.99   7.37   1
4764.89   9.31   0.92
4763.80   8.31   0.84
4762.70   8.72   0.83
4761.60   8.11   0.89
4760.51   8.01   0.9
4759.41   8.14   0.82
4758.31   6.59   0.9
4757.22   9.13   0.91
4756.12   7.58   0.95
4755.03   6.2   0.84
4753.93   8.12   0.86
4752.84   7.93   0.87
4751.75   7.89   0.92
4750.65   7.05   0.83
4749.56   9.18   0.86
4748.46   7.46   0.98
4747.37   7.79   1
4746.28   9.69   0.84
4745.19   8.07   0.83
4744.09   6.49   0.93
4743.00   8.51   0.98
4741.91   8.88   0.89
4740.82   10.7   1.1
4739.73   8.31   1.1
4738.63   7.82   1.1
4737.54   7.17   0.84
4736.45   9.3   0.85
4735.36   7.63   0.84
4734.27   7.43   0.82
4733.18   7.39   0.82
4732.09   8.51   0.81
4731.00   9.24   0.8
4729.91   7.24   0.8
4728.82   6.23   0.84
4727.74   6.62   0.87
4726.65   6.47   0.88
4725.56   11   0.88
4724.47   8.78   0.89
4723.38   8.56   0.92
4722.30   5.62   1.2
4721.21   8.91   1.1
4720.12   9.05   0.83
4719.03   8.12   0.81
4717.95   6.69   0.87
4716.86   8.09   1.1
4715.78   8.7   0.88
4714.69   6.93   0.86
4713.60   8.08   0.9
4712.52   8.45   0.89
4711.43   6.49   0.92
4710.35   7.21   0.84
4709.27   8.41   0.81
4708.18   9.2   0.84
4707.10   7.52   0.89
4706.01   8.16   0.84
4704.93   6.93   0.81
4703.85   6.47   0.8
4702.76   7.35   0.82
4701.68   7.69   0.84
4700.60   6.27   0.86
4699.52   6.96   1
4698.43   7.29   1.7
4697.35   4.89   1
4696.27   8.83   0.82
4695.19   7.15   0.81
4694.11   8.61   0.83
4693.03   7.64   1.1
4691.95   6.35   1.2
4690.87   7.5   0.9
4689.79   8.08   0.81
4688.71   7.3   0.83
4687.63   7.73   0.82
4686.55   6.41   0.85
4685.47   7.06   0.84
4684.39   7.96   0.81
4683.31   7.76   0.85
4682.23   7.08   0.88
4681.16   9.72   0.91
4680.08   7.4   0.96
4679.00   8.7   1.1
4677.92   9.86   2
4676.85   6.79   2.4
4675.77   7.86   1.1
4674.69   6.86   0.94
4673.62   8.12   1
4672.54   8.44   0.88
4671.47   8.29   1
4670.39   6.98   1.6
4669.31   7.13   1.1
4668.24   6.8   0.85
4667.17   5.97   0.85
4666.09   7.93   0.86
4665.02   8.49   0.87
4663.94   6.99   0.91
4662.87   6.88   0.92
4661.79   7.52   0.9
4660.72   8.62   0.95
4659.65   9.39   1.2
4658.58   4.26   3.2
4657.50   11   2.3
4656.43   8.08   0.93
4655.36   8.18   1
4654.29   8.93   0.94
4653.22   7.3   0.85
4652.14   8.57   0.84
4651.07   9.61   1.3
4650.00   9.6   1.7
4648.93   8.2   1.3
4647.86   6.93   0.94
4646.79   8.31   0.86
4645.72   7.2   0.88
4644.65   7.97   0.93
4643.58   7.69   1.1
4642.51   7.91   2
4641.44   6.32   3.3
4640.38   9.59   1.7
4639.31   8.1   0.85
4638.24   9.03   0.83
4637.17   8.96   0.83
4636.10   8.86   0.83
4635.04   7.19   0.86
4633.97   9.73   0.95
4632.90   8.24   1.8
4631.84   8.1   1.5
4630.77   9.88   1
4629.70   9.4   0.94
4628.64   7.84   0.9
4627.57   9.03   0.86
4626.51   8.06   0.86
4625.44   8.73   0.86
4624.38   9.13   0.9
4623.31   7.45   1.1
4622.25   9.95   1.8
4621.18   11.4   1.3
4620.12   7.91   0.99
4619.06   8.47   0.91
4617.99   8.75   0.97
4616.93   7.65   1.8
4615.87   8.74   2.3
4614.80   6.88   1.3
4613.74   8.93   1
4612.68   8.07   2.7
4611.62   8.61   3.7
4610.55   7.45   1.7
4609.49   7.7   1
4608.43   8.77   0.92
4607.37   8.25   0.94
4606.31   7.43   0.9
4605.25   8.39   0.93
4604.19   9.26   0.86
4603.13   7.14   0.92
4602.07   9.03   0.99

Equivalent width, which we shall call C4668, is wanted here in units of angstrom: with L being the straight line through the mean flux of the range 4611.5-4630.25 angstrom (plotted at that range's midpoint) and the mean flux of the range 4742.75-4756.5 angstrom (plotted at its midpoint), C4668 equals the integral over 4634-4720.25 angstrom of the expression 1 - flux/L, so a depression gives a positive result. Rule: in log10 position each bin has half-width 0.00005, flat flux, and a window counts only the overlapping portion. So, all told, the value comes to 5.0 angstrom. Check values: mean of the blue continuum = 8.61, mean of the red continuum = 7.83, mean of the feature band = 7.79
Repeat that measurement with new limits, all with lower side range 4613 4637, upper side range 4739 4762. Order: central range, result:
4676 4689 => 0.9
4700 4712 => 1.2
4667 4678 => 1.2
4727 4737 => 0.6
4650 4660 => 0.1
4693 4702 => 1.2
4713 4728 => 0.4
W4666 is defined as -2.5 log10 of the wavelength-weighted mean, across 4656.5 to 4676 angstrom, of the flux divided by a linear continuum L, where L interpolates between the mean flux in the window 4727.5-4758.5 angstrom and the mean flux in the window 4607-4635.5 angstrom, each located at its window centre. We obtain 0.09 mag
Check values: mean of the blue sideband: 8.53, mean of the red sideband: 7.97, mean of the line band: 7.65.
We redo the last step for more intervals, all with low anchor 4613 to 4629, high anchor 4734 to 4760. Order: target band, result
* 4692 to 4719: 0.10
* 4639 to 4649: 0.09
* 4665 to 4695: 0.09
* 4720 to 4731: 0.04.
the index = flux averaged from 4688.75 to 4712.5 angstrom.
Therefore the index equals 7.4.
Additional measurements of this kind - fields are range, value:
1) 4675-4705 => 7.49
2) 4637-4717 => 7.77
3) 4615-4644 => 8.58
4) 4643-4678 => 7.88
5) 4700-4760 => 7.88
